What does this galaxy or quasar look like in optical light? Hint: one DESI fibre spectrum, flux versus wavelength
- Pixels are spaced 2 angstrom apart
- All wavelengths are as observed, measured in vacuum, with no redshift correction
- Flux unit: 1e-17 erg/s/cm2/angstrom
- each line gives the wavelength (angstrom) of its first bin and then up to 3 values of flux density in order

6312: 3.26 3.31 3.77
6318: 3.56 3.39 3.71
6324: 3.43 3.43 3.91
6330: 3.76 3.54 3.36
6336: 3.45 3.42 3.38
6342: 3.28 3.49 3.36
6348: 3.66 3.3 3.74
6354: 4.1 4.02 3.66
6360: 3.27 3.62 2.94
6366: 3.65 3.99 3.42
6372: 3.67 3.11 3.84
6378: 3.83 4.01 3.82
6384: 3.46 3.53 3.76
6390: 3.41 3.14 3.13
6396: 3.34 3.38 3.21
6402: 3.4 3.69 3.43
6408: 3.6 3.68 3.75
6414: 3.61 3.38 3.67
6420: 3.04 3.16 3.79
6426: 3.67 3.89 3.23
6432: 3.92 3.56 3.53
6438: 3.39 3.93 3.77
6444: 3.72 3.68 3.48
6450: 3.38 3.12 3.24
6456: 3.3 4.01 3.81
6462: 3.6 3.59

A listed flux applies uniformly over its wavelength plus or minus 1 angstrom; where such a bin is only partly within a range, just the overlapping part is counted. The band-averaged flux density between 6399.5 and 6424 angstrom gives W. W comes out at 3.49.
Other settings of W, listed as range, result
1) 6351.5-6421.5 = 3.55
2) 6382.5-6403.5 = 3.39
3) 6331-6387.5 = 3.57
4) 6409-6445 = 3.59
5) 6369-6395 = 3.55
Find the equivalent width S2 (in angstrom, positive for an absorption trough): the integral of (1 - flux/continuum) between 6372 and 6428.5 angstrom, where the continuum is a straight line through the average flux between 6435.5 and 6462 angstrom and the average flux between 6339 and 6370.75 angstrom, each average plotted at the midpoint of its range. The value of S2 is 0.58 angstrom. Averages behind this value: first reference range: 3.56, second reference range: 3.57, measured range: 3.53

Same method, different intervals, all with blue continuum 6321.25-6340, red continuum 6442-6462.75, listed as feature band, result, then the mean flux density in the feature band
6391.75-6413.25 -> 0.6 angstrom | 3.44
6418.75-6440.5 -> 0.0 angstrom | 3.55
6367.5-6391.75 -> -0.6 angstrom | 3.63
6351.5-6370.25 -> -0.5 angstrom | 3.65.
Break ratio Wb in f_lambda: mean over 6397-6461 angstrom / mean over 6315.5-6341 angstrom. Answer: 1.00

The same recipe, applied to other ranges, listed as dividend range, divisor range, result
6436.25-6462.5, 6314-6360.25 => 1.00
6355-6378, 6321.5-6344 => 1.02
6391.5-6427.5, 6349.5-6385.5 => 0.95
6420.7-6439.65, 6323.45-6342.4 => 1.02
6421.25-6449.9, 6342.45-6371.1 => 1.01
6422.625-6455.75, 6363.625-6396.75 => 1.01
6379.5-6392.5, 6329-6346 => 1.04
